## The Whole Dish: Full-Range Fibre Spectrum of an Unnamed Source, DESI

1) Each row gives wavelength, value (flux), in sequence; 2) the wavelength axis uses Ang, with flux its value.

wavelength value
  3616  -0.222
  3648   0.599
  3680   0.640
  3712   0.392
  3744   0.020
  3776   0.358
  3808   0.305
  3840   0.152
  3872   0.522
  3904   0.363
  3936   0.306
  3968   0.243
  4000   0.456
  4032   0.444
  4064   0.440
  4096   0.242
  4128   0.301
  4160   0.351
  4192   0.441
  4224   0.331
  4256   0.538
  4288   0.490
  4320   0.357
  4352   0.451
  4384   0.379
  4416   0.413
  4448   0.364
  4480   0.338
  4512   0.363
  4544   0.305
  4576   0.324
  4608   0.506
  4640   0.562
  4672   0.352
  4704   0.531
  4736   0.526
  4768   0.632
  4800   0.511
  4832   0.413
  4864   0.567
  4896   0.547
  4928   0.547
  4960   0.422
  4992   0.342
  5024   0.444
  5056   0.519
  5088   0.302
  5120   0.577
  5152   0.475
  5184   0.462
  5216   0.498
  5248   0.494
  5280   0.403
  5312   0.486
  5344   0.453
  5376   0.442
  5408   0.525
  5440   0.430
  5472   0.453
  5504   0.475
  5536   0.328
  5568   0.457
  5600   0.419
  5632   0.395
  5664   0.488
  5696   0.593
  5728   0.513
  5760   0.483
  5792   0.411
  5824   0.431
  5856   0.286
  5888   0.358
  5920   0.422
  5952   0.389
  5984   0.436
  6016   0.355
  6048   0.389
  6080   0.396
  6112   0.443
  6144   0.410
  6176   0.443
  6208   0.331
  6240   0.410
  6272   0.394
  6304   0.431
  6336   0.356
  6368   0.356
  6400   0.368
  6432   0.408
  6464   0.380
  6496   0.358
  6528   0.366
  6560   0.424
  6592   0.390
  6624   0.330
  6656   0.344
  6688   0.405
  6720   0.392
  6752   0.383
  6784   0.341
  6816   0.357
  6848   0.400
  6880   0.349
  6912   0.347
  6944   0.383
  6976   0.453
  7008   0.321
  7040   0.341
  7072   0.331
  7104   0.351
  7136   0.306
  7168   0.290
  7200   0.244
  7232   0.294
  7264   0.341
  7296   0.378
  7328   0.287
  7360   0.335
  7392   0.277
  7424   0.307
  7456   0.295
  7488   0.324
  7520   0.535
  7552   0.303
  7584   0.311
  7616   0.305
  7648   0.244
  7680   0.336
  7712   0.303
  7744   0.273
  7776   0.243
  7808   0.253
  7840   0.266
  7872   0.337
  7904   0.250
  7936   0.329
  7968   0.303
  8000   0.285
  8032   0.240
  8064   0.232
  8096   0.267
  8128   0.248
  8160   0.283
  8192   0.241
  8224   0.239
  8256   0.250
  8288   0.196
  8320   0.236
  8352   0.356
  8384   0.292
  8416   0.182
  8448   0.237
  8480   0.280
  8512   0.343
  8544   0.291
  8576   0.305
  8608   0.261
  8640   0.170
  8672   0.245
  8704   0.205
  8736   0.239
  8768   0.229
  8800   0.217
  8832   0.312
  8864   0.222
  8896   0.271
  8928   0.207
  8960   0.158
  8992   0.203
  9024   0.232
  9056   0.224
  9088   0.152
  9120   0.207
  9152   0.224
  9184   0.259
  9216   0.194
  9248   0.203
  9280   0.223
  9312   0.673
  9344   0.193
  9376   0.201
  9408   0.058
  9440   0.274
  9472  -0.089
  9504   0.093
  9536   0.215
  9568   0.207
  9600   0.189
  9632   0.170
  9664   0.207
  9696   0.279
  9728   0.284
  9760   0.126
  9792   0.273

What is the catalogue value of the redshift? 0.145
